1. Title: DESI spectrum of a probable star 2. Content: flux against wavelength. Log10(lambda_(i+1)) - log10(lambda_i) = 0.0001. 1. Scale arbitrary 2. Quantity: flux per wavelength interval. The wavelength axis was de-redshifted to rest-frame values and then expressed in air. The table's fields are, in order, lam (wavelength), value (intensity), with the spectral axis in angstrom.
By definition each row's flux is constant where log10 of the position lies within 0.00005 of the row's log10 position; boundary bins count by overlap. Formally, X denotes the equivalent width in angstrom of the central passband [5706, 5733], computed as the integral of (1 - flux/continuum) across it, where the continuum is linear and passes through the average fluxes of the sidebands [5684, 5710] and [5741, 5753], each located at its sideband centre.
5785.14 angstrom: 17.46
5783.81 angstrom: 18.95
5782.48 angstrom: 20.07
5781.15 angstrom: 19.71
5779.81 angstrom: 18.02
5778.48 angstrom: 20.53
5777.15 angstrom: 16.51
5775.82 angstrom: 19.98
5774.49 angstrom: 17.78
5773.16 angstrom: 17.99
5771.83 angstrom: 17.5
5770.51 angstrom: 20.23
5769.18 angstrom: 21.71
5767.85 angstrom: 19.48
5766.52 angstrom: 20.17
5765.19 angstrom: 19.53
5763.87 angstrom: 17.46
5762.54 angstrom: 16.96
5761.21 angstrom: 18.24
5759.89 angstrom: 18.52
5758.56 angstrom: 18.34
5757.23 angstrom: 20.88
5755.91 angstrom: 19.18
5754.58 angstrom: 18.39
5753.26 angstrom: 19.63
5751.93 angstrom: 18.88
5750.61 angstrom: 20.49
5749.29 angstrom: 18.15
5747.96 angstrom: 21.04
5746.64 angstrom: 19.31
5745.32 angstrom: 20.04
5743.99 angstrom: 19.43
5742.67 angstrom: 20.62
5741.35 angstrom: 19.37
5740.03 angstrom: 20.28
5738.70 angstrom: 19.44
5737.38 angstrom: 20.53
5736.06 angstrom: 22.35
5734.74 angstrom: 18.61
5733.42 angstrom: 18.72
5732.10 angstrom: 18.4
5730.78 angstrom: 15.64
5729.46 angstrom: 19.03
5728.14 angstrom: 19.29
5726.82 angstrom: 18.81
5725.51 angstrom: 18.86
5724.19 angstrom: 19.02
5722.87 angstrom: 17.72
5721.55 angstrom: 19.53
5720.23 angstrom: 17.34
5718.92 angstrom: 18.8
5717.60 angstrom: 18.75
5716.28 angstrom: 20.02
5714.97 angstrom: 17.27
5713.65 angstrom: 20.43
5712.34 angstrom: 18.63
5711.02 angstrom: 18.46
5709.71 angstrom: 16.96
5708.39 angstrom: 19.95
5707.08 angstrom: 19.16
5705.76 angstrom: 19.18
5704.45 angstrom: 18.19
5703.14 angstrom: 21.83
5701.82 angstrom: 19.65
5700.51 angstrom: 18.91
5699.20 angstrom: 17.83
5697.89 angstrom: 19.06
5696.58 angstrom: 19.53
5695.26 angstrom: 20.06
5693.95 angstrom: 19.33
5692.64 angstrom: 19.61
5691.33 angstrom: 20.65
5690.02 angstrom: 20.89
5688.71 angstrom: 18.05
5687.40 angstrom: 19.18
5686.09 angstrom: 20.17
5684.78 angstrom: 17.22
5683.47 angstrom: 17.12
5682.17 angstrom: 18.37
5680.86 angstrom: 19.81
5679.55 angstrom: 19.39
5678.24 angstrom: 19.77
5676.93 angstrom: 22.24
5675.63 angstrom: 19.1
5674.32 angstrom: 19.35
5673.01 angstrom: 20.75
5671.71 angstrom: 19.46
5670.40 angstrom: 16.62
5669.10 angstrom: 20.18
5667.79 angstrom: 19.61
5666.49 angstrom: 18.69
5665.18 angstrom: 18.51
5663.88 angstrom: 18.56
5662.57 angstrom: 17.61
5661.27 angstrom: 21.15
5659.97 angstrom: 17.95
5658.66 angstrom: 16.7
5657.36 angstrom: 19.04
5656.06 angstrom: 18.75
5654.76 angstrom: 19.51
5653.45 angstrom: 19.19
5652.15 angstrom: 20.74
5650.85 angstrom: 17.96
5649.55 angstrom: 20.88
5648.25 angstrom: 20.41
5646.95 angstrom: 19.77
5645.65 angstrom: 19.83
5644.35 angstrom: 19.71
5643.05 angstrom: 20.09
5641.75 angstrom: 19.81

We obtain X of 1.2 angstrom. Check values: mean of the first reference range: 19.3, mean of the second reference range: 19.7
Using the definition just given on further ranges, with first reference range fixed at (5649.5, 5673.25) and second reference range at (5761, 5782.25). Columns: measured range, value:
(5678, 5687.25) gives 0.1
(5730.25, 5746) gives -0.5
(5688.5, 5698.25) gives -0.4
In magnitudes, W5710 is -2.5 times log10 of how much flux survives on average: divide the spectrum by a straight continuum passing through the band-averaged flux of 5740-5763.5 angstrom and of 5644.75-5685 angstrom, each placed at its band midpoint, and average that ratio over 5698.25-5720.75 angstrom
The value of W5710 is 0.018 mag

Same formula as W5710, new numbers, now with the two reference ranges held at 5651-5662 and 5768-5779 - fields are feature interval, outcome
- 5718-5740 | 0.01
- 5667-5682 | -0.03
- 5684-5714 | -0.01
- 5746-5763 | 0.00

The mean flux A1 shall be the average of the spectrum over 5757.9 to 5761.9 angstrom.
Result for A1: 18.4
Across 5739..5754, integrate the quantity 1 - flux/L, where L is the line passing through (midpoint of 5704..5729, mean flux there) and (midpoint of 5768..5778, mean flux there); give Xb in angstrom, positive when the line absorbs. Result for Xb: -0.7 angstrom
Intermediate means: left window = 18.8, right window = 18.9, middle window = 19.7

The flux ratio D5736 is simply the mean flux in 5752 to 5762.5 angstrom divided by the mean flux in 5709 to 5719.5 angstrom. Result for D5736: 1.01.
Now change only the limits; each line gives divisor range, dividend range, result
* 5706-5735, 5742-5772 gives 1.04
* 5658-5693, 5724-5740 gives 1.00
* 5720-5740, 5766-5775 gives 1.02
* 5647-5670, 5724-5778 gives 1.00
